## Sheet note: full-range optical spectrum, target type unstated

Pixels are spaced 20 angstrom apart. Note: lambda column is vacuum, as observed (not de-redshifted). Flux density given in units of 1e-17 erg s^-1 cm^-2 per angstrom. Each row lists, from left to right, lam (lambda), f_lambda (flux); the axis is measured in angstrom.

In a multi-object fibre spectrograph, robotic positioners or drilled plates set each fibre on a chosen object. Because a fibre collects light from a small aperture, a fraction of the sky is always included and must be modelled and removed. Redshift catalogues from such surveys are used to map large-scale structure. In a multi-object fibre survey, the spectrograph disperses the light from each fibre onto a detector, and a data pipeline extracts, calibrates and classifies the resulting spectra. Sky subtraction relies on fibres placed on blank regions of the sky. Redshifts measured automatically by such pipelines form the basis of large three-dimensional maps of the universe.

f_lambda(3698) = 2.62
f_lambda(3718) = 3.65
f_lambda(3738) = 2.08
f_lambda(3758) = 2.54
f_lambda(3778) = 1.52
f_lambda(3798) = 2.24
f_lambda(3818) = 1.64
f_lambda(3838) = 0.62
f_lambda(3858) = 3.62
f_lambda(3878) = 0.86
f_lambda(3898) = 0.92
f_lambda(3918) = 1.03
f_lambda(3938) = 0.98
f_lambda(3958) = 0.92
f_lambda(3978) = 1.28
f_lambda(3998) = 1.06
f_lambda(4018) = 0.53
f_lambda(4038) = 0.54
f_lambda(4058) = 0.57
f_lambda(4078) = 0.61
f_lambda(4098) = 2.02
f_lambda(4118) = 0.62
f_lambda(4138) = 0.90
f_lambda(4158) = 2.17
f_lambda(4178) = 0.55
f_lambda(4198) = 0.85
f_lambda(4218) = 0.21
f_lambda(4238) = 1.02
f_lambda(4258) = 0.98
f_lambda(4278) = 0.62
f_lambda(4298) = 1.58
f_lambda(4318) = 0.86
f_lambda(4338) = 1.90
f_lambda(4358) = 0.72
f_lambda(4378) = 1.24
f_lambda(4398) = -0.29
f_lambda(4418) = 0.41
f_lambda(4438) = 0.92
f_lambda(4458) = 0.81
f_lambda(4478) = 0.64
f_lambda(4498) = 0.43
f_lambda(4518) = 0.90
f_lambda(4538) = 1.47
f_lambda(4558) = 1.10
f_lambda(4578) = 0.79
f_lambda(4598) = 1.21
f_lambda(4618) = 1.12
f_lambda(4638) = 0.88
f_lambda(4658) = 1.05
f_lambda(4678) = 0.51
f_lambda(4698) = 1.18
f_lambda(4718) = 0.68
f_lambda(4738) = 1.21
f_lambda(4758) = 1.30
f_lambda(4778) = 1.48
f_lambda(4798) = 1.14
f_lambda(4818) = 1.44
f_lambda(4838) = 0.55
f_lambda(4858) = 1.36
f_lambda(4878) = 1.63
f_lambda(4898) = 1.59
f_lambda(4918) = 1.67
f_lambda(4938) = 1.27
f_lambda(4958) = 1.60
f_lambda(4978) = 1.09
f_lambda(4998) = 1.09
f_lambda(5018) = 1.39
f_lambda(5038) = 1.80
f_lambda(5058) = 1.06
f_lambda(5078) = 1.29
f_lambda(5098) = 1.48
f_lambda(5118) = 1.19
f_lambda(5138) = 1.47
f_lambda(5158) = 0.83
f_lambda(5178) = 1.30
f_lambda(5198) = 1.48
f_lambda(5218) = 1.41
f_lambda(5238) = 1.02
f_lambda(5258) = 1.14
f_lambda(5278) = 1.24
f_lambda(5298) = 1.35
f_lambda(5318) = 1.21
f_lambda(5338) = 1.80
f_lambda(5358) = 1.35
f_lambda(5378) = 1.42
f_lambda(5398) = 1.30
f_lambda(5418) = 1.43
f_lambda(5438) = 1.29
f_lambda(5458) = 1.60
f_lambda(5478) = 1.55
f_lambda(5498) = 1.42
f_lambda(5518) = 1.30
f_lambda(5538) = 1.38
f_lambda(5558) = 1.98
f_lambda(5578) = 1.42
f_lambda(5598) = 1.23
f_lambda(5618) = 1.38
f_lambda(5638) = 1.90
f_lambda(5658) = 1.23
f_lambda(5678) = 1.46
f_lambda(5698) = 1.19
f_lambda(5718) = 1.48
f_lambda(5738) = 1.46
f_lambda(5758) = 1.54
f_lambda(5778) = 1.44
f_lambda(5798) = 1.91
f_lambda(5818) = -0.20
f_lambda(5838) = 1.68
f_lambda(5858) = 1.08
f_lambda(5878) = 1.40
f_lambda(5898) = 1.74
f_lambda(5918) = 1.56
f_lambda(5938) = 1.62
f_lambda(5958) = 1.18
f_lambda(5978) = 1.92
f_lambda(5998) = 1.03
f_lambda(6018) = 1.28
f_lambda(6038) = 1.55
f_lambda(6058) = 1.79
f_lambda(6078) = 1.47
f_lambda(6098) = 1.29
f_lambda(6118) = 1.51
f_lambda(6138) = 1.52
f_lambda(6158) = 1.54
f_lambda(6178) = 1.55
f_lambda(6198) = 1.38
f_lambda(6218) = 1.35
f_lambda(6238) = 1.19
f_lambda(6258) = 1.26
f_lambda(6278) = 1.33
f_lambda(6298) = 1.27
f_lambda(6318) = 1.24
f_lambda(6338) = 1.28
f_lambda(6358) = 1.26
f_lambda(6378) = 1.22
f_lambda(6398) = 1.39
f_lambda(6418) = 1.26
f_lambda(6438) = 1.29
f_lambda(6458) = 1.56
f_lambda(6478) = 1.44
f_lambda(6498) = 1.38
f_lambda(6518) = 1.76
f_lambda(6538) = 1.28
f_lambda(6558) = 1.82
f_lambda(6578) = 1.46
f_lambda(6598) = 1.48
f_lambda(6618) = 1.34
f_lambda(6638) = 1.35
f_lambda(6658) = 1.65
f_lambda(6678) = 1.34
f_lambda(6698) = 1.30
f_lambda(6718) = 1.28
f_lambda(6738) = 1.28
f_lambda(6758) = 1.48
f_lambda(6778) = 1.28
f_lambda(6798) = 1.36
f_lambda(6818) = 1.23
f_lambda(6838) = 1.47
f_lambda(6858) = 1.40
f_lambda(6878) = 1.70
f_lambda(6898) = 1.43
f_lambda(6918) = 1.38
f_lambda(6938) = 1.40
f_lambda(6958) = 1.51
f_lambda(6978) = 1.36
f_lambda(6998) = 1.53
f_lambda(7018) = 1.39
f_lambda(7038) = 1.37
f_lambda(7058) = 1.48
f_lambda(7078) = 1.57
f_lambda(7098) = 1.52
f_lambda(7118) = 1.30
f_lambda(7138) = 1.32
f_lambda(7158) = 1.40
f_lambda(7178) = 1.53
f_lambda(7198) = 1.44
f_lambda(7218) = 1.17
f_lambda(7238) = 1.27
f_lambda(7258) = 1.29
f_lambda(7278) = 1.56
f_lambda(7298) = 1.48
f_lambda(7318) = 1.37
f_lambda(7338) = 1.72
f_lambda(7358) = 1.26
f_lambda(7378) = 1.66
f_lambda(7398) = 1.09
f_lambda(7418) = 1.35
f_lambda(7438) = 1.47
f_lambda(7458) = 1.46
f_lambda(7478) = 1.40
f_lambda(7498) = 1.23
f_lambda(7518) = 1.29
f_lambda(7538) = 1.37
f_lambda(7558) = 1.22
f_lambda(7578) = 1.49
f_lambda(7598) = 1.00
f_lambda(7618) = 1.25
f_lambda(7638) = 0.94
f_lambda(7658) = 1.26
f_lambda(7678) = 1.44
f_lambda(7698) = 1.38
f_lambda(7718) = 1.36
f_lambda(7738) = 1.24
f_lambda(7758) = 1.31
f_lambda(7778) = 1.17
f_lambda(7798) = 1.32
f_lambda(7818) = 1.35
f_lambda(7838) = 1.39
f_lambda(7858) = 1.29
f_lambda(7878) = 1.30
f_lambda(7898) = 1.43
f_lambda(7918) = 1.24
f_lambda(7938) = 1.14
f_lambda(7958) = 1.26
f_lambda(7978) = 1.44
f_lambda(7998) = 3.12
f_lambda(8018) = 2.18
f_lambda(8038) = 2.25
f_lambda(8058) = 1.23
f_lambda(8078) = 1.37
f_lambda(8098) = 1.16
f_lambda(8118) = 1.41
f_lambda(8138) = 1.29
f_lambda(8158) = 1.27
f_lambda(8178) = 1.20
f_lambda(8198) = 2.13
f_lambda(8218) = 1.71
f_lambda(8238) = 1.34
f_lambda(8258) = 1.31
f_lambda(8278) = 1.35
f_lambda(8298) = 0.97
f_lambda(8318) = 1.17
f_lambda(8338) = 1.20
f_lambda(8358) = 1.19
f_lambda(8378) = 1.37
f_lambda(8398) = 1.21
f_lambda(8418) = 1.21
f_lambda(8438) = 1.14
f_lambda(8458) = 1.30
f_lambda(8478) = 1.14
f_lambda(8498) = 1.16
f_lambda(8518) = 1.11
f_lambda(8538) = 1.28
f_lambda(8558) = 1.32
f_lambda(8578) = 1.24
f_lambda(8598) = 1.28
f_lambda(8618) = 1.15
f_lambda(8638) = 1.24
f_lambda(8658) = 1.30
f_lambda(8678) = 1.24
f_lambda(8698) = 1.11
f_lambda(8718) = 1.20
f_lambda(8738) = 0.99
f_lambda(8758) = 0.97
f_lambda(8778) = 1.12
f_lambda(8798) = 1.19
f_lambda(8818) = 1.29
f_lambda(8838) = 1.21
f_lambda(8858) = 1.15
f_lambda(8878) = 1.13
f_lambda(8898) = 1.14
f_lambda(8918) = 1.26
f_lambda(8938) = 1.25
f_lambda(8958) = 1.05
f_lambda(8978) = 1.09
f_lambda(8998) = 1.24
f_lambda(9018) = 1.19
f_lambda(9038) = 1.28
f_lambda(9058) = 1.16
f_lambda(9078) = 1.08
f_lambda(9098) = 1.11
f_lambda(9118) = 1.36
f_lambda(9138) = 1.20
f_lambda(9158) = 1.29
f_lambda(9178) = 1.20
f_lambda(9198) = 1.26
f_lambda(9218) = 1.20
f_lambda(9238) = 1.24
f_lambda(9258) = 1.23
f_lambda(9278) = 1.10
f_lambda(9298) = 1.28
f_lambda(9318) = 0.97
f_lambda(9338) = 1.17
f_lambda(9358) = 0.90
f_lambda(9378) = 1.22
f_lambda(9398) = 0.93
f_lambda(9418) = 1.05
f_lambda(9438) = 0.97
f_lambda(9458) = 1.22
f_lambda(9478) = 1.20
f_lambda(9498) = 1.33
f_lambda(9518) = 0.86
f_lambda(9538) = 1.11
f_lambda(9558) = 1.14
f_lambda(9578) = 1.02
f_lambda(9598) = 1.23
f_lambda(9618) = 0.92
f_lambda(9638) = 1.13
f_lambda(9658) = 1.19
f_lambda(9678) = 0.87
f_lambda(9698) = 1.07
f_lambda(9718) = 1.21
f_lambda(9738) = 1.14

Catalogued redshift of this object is 0.220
